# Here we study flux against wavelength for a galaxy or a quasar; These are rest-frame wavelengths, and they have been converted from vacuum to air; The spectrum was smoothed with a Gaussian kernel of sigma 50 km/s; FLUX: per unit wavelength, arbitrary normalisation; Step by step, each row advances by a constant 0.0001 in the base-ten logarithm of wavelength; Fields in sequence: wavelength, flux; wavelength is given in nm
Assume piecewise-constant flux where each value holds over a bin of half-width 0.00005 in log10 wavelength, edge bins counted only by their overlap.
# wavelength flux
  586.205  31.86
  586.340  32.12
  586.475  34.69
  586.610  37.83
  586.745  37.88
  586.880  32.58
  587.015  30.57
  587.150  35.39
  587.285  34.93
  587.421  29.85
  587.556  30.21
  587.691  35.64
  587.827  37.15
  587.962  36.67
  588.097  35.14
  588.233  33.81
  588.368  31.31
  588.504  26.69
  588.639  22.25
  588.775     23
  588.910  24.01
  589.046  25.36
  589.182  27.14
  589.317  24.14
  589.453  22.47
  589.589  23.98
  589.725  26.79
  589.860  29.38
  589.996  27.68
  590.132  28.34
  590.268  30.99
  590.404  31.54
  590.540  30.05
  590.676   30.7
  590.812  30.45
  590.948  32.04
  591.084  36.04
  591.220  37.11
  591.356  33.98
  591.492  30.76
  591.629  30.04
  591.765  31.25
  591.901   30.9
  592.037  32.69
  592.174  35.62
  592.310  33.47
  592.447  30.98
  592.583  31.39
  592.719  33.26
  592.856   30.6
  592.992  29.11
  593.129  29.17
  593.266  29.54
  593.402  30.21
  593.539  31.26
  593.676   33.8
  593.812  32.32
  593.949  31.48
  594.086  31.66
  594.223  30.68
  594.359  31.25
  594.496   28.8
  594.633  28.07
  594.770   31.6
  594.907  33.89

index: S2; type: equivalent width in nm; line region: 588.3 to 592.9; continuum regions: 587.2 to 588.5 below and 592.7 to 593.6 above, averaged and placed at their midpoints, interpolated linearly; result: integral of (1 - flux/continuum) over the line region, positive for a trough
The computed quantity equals 0.31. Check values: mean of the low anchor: 33.5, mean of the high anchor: 30.3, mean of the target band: 29.6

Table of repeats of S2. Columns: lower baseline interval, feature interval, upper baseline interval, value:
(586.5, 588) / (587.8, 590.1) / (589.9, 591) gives 0.308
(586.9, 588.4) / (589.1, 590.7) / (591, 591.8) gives 0.276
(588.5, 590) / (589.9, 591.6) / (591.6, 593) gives -0.185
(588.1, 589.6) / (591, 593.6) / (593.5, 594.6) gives -0.211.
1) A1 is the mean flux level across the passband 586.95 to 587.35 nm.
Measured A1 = 33.7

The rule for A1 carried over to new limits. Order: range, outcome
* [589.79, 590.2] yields 28.5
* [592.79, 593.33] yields 29.6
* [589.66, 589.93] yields 28.2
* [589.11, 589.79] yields 24.9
